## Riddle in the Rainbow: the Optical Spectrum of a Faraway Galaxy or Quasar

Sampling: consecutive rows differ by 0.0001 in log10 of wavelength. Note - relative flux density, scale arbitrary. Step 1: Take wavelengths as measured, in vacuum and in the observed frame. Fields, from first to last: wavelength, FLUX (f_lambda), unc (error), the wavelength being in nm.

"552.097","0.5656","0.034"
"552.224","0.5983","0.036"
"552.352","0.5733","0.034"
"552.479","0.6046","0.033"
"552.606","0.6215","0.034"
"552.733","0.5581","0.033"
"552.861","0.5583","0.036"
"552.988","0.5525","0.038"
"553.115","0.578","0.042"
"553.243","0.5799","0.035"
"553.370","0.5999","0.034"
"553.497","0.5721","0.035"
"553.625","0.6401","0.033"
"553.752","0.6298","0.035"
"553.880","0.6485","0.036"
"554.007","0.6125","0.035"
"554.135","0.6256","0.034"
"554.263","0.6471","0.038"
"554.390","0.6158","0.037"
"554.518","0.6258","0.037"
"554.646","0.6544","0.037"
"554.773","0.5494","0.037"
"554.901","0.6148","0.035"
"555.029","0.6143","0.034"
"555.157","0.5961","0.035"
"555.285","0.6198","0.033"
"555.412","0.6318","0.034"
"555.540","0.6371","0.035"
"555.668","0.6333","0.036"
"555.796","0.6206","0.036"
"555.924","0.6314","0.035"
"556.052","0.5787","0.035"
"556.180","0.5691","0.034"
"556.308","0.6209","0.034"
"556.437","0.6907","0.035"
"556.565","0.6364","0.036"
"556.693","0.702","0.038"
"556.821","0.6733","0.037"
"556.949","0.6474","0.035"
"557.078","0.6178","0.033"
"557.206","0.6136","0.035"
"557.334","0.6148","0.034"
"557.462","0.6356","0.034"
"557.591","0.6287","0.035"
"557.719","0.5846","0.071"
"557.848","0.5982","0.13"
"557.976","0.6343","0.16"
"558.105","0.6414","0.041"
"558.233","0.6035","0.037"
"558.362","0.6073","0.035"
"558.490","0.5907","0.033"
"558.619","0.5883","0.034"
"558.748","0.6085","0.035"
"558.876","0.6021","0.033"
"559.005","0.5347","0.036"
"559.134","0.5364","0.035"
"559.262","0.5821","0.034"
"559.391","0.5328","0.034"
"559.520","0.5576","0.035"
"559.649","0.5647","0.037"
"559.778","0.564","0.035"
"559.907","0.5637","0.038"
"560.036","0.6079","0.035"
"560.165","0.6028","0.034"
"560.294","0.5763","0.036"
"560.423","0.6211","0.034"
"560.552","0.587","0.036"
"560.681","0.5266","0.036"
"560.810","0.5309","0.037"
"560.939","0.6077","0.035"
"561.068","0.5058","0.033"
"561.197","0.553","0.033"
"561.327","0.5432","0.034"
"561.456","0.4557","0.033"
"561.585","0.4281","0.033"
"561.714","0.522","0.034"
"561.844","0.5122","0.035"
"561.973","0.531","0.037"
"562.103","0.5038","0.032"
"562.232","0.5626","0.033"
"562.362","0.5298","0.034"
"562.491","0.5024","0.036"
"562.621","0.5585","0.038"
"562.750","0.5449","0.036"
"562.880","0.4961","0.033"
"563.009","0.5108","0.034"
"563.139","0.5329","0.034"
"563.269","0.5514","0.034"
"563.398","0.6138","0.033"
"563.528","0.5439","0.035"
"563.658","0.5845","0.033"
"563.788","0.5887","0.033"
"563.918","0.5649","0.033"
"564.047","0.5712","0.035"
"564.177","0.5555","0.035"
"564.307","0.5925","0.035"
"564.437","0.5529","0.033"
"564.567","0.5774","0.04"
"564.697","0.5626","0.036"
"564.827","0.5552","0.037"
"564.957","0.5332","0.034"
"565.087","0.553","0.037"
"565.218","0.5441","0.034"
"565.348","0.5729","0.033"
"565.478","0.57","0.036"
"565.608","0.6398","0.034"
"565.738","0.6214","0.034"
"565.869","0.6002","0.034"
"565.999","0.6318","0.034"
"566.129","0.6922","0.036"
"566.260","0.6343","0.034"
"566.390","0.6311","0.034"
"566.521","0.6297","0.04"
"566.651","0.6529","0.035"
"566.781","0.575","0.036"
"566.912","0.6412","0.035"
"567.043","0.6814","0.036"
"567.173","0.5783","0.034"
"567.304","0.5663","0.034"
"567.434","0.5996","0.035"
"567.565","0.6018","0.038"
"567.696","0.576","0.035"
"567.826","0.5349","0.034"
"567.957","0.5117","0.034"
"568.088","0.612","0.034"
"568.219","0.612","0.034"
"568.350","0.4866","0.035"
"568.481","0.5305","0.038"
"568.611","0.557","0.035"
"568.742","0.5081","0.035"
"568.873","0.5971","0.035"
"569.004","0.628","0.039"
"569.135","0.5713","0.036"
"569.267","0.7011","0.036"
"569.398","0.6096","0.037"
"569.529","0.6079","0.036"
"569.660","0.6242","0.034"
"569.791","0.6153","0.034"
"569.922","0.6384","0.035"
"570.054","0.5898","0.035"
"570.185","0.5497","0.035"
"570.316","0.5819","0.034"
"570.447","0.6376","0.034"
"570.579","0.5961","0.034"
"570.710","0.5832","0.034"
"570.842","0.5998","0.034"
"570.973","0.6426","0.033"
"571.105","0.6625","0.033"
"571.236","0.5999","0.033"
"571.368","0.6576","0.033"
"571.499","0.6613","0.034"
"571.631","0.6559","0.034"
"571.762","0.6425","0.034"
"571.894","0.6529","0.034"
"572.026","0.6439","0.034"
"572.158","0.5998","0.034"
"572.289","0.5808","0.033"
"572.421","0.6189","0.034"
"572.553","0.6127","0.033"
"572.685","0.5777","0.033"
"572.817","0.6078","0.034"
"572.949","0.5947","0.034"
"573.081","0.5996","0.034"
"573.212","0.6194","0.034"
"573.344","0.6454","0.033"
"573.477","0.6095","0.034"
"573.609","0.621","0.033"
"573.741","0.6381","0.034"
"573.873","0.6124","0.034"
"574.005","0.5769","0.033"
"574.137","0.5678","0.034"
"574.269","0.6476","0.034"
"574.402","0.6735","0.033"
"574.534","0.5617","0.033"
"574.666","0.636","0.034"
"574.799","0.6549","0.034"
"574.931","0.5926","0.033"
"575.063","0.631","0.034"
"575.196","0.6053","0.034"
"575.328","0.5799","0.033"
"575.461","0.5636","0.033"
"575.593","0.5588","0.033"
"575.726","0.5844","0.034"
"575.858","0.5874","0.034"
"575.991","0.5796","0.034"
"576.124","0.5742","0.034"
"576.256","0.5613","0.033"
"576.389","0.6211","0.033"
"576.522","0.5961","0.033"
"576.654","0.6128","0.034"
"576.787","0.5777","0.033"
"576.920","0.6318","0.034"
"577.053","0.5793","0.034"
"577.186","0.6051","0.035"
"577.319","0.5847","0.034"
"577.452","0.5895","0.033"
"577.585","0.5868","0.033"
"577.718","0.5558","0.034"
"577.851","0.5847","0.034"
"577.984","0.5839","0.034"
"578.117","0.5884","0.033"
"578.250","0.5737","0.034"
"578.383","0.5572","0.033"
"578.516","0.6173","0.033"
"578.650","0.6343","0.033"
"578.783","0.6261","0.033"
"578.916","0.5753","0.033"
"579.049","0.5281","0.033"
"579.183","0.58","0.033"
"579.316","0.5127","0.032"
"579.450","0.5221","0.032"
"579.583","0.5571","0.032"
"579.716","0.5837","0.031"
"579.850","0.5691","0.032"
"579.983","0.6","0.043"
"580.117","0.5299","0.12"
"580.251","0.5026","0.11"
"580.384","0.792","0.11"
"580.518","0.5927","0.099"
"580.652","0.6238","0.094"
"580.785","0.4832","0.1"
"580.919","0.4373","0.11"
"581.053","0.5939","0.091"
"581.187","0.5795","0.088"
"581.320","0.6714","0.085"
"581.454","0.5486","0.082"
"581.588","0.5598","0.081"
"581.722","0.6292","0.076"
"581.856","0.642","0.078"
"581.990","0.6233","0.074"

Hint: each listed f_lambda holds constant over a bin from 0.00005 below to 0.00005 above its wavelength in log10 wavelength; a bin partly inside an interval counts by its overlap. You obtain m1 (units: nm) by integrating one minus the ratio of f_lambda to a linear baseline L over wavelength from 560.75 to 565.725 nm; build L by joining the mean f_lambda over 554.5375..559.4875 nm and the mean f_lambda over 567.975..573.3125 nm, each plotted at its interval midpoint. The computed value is 0.51 nm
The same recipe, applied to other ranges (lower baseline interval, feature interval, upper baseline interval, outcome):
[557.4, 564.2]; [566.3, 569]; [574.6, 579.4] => -0.058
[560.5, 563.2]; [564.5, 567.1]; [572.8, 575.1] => -0.230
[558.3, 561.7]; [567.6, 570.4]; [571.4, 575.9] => 0.053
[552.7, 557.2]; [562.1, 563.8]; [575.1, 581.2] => 0.167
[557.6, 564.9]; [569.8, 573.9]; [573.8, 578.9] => -0.222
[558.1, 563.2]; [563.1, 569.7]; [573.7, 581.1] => -0.275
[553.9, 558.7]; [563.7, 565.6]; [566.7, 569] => 0.074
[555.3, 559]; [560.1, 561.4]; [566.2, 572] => 0.110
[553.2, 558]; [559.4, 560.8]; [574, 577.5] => 0.098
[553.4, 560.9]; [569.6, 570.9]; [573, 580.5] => -0.008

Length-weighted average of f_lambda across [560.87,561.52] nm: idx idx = 0.533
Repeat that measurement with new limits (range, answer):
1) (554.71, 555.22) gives 0.593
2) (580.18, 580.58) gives 0.628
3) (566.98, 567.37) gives 0.61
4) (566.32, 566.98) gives 0.626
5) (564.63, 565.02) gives 0.551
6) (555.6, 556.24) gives 0.607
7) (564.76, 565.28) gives 0.546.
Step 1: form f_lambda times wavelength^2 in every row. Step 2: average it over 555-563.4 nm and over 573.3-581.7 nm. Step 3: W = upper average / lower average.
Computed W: 1.08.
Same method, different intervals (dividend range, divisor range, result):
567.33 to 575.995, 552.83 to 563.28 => 1.08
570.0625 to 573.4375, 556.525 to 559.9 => 1.07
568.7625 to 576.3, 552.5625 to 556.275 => 1.07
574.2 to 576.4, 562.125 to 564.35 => 1.13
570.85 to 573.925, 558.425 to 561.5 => 1.15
